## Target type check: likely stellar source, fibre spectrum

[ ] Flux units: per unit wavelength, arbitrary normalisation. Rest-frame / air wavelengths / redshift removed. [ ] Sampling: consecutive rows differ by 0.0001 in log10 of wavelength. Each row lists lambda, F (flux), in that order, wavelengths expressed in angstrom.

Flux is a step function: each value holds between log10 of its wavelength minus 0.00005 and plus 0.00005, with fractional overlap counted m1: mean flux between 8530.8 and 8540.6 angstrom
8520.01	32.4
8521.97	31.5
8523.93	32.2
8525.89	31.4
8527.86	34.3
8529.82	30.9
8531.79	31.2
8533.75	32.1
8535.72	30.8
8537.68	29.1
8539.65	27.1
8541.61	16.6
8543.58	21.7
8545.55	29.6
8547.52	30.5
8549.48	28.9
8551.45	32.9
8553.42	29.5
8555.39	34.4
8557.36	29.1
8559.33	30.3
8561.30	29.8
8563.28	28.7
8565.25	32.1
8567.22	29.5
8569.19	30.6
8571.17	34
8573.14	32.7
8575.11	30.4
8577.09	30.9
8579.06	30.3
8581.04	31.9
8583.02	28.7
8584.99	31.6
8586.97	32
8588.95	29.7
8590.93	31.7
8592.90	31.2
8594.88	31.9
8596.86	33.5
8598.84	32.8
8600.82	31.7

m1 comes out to 30.1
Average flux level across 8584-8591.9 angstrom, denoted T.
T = 31.2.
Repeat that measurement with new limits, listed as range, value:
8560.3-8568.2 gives 30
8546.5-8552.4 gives 30.8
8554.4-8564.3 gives 30.5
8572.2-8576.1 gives 31.5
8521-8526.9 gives 31.7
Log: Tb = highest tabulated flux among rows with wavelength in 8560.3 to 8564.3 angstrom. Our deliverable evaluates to 29.8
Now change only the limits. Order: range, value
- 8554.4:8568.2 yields 34.4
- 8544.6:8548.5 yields 30.5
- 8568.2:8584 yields 34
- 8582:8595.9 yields 32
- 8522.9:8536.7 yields 34.3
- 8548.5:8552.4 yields 32.9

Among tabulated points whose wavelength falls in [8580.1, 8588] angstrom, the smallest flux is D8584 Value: 28.7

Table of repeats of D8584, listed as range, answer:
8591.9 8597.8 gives 31.2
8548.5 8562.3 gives 28.9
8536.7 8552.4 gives 16.6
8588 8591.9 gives 29.7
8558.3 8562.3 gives 29.8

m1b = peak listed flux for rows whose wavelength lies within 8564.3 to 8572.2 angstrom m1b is 34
